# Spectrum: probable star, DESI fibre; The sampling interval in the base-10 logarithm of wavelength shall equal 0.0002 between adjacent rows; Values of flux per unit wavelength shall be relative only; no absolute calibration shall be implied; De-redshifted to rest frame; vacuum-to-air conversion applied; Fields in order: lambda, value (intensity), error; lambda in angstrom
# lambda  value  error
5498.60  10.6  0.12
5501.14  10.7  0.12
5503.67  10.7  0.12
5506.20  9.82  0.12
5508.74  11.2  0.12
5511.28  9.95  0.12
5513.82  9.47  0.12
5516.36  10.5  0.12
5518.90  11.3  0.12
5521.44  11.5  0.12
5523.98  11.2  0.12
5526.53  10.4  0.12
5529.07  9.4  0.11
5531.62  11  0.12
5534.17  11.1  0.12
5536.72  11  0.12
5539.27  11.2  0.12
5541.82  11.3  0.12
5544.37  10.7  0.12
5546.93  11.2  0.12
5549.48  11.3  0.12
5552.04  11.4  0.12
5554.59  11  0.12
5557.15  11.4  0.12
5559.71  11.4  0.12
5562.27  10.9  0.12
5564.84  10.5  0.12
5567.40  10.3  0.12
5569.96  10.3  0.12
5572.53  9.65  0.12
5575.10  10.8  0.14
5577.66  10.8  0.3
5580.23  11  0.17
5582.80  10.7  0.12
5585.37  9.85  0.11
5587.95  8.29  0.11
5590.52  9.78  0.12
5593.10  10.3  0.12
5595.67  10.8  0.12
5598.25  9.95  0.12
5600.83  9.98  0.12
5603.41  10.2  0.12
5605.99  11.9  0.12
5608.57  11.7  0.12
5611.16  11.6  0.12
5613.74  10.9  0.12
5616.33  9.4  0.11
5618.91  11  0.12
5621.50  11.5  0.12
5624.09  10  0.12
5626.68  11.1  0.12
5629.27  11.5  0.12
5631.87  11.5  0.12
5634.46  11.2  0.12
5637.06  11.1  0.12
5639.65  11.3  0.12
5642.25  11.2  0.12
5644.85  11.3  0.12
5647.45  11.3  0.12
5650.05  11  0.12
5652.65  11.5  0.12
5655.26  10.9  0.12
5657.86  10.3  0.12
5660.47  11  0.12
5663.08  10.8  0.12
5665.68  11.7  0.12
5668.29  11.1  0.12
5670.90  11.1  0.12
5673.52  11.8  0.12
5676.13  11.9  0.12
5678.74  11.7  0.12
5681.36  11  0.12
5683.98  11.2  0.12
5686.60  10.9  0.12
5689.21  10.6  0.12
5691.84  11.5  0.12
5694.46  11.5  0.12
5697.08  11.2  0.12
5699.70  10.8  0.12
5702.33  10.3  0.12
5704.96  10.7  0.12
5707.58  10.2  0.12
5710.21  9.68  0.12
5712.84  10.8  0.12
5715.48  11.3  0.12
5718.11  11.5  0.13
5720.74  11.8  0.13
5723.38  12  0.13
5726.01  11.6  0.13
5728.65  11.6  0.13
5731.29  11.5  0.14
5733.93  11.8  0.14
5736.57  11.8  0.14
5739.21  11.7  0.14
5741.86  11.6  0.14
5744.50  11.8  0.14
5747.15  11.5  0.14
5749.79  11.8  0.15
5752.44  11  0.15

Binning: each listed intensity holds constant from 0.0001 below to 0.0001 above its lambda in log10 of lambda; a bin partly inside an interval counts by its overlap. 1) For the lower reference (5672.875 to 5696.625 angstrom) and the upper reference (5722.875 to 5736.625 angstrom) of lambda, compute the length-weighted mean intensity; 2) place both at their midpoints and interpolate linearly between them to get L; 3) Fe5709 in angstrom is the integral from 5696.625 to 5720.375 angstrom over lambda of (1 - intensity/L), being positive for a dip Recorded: 1.6 angstrom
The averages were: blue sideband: 11.3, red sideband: 11.7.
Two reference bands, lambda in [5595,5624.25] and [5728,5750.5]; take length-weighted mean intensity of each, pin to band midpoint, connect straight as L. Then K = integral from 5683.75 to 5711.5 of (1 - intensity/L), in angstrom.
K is 1.5 angstrom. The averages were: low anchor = 10.8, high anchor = 11.7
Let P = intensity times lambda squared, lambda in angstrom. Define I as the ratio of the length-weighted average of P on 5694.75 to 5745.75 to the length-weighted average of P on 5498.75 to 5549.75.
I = 1.12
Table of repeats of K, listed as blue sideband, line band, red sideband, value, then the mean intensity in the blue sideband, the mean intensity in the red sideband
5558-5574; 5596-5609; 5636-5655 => 0.2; 10.5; 11.2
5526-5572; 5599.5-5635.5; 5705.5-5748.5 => 0.3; 10.9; 11.4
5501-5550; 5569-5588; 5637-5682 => 1.1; 10.7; 11.2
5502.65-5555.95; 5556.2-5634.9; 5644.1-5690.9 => 2.4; 10.8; 11.2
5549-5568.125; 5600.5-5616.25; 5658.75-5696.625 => 0.2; 11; 11.3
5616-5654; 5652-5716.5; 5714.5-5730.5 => 2.2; 11.1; 11.6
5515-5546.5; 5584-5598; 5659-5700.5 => 1.5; 10.9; 11.2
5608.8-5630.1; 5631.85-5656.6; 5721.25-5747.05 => -0.3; 10.9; 11.7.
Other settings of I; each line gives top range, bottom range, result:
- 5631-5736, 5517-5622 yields 1.09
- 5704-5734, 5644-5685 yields 1.02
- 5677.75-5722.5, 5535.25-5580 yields 1.06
